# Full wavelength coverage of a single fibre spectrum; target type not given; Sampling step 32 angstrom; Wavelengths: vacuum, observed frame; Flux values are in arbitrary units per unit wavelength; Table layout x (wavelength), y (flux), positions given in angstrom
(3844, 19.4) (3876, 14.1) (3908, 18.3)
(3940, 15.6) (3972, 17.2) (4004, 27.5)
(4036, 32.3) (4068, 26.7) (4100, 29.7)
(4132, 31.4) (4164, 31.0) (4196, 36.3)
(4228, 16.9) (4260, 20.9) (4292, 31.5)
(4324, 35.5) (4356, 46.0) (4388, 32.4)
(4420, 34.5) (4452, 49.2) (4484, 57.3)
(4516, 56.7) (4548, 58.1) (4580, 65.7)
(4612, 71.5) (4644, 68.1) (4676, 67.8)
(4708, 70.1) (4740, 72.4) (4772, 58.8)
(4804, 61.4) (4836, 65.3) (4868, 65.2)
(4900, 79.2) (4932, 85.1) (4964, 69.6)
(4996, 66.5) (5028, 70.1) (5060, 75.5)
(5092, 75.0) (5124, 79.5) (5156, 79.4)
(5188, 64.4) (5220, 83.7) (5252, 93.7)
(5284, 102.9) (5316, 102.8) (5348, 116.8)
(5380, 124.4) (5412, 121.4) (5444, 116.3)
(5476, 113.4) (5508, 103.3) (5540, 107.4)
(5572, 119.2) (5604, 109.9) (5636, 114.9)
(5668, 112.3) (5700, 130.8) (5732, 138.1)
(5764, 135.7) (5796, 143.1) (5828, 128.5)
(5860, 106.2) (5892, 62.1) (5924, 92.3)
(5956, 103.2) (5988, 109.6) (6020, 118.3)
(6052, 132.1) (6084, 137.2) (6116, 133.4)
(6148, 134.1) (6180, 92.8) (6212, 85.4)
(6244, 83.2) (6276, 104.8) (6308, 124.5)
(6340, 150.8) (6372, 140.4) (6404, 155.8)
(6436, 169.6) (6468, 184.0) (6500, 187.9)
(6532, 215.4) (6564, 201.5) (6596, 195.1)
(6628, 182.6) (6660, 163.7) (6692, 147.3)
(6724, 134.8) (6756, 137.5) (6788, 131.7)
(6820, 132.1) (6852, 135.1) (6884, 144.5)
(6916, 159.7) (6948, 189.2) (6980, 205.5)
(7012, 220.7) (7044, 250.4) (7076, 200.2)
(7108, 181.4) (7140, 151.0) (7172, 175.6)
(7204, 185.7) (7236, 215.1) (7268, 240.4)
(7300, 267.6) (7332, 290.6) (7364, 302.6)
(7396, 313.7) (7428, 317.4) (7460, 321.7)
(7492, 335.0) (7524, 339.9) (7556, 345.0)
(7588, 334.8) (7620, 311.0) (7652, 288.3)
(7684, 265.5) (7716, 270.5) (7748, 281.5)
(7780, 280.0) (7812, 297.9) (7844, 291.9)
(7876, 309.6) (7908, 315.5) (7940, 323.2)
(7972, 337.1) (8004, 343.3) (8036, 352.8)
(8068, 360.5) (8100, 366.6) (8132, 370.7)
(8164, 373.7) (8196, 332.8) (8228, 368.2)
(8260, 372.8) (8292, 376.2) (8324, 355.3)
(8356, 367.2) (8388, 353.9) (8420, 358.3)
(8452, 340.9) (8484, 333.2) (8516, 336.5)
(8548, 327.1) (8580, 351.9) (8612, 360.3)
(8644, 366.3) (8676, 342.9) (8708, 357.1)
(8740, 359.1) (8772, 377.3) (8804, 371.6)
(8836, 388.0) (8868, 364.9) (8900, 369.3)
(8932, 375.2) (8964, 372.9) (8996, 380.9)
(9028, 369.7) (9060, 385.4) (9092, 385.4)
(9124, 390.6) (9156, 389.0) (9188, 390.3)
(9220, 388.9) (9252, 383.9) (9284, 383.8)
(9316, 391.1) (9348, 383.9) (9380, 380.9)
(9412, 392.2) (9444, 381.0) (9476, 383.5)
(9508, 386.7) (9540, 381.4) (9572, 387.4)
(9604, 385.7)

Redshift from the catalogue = 0.00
